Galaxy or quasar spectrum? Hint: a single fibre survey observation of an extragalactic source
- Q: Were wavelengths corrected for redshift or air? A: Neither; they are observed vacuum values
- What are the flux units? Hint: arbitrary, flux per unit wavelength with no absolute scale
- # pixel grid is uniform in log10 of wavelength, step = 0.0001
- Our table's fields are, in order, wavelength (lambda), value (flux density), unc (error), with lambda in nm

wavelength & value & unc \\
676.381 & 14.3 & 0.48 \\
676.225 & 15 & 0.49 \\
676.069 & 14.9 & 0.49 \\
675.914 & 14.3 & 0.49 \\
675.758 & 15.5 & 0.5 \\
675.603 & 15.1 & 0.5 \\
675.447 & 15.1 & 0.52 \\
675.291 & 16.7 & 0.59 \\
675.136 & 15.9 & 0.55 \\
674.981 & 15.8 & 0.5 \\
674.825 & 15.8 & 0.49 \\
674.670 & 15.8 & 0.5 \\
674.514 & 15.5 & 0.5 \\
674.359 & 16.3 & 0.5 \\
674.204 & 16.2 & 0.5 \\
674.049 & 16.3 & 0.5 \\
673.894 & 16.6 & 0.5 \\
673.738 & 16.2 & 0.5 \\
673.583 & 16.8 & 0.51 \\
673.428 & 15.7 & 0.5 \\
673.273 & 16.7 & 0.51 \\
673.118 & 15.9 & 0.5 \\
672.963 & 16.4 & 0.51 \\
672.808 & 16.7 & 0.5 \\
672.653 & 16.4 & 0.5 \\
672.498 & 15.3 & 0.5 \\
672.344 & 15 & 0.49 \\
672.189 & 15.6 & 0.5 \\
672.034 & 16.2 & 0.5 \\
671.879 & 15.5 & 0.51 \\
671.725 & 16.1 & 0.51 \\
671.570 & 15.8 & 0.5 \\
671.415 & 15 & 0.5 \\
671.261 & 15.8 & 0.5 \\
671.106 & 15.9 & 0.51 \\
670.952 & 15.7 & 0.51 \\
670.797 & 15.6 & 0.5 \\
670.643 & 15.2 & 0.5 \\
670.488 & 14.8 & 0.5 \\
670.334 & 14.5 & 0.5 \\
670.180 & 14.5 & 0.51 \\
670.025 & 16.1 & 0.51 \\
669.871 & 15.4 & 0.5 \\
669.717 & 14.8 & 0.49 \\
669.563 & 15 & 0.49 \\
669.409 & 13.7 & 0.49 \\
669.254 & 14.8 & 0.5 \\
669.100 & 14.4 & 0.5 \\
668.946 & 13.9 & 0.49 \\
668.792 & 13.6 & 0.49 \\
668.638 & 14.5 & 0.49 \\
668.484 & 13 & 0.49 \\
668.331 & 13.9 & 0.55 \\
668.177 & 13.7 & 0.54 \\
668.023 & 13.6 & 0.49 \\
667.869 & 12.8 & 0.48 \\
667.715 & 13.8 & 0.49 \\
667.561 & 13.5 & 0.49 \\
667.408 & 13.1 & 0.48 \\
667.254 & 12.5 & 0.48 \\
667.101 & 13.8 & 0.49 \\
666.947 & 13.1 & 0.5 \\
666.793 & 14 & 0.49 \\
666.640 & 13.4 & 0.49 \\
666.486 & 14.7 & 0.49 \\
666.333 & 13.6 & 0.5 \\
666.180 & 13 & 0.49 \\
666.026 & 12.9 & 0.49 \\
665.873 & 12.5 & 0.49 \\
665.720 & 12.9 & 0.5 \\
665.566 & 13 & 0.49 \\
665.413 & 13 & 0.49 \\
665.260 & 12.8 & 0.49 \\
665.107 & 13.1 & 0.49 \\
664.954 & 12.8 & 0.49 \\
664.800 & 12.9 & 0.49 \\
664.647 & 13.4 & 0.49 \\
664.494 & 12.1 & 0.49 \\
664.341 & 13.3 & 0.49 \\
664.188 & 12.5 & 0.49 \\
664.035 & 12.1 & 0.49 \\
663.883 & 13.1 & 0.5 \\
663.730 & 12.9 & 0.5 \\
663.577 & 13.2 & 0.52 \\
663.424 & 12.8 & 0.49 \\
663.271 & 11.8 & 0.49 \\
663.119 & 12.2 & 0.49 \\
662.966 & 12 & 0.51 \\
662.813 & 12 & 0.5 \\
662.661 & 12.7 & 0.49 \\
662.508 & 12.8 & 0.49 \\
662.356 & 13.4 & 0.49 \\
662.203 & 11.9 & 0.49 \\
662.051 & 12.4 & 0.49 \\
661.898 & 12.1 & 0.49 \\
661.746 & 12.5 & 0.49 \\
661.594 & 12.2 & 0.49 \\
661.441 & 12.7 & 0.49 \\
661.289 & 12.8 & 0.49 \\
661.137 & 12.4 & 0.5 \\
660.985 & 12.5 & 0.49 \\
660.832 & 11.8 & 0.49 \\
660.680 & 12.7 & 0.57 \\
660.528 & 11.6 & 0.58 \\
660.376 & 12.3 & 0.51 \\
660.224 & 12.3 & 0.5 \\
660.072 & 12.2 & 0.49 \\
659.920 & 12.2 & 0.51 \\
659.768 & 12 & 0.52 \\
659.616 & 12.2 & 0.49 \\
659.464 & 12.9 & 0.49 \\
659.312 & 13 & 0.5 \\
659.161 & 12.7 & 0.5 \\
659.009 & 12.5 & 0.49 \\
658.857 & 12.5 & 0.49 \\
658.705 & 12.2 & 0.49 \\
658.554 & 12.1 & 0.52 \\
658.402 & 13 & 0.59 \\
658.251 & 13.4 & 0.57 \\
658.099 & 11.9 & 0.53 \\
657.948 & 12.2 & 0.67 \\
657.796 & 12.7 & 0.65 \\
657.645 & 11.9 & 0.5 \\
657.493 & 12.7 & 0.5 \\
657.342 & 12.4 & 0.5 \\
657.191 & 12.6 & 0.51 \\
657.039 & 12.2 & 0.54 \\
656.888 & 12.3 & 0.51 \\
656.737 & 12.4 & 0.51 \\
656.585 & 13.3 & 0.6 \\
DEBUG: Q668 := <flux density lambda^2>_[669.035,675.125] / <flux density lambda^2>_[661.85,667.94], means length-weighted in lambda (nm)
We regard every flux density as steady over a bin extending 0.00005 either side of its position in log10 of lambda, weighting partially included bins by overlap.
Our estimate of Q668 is 1.2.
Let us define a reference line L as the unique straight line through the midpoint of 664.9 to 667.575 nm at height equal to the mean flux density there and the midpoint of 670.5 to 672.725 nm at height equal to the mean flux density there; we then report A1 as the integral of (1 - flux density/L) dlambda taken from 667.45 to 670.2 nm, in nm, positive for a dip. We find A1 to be 0.04 nm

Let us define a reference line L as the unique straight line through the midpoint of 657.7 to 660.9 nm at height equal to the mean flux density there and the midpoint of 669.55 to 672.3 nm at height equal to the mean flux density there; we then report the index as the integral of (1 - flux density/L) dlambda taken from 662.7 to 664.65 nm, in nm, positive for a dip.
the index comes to 0.14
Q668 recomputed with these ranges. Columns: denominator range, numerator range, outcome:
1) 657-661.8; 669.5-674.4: 1.32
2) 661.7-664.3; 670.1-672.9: 1.27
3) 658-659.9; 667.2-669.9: 1.14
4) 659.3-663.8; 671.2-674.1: 1.33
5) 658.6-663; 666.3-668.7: 1.12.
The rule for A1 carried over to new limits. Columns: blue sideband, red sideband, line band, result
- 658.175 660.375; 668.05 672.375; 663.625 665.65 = 0.12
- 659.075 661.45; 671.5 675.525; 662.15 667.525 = 0.29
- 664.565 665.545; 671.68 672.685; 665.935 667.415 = 0.02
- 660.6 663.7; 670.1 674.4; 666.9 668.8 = 0.12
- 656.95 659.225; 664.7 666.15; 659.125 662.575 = 0.06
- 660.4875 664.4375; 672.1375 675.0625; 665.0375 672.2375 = 0.13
